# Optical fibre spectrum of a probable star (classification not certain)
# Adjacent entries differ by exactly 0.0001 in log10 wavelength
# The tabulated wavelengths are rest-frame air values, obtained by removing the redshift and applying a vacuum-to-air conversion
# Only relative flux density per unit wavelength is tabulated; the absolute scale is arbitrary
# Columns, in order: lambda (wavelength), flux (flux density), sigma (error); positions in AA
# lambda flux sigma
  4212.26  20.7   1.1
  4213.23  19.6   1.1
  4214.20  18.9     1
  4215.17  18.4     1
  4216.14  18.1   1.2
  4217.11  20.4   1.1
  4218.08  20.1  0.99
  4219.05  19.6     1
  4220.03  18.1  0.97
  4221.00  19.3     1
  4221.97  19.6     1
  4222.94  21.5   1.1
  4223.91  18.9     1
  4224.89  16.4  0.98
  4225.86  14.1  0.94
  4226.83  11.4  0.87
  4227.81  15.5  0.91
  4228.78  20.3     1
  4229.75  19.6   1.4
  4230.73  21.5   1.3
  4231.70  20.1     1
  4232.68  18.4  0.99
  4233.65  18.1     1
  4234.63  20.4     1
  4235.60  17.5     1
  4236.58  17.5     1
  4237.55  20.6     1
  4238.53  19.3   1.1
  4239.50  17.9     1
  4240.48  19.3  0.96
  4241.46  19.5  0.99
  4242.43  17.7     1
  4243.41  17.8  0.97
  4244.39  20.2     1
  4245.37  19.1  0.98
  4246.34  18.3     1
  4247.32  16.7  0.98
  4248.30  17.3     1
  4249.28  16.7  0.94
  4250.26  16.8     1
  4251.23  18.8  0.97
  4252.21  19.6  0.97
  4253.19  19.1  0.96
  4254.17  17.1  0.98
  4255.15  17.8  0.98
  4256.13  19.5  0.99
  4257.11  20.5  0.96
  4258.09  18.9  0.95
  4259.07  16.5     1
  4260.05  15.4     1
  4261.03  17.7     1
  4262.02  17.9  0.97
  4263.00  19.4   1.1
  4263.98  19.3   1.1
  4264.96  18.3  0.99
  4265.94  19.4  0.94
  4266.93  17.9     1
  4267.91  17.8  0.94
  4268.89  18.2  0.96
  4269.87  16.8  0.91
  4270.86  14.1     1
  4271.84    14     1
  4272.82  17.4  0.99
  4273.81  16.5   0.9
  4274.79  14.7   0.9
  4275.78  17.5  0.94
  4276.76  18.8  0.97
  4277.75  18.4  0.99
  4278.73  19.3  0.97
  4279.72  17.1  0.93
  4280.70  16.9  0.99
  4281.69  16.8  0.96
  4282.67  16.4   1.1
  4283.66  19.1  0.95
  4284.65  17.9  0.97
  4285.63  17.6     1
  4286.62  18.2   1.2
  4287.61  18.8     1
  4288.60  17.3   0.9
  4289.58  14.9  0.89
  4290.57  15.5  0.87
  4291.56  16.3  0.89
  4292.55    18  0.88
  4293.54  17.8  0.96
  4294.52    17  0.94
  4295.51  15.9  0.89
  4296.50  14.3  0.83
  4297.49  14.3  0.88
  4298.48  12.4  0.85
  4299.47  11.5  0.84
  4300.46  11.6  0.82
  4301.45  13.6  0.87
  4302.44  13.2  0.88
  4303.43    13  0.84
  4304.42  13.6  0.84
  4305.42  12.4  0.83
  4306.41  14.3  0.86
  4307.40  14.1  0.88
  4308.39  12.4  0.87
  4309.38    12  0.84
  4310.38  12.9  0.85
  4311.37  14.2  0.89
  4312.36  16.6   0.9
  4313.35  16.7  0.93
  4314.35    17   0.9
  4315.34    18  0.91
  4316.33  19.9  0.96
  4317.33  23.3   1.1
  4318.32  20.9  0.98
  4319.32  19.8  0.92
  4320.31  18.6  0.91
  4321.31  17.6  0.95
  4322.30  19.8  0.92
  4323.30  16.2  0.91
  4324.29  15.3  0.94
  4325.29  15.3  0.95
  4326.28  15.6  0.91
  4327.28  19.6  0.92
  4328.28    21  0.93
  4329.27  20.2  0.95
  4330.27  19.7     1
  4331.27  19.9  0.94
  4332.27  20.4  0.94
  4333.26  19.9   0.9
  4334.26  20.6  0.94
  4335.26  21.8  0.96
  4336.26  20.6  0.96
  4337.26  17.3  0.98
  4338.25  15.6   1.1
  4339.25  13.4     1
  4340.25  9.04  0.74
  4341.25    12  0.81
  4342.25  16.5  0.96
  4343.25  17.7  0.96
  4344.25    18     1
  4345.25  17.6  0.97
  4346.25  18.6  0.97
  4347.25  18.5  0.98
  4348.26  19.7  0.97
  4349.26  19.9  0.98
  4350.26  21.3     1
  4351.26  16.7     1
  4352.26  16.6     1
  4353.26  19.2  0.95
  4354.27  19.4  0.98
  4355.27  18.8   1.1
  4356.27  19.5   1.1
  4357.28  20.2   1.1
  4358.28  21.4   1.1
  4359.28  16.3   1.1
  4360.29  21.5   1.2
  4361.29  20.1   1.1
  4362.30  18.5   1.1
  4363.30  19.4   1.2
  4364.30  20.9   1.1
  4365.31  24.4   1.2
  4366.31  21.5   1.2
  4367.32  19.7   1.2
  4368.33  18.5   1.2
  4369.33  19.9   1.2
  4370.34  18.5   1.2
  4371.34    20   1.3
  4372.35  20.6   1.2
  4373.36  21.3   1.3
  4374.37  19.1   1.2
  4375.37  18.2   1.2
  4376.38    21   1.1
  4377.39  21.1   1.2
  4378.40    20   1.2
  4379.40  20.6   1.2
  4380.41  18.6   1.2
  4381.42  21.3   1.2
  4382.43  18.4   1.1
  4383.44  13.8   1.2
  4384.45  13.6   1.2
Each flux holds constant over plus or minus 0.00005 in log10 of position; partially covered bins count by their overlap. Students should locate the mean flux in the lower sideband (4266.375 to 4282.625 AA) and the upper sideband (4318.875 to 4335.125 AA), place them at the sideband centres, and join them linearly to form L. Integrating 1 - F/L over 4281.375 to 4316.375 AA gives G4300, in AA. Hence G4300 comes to 4.8 AA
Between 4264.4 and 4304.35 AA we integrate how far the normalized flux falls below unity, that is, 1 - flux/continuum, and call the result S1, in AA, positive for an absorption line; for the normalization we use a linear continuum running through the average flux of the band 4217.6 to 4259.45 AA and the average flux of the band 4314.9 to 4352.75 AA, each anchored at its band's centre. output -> 4.4 AA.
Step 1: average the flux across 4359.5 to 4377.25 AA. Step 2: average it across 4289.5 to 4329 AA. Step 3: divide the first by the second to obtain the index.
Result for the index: 1.26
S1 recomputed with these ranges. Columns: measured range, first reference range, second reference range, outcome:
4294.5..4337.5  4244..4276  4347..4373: 4.9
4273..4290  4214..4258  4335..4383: 1.1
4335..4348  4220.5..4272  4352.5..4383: 1.9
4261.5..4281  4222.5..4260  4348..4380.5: 1.2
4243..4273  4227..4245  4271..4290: 0.2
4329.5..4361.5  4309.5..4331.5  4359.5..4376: 1.2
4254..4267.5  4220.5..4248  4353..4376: 0.3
